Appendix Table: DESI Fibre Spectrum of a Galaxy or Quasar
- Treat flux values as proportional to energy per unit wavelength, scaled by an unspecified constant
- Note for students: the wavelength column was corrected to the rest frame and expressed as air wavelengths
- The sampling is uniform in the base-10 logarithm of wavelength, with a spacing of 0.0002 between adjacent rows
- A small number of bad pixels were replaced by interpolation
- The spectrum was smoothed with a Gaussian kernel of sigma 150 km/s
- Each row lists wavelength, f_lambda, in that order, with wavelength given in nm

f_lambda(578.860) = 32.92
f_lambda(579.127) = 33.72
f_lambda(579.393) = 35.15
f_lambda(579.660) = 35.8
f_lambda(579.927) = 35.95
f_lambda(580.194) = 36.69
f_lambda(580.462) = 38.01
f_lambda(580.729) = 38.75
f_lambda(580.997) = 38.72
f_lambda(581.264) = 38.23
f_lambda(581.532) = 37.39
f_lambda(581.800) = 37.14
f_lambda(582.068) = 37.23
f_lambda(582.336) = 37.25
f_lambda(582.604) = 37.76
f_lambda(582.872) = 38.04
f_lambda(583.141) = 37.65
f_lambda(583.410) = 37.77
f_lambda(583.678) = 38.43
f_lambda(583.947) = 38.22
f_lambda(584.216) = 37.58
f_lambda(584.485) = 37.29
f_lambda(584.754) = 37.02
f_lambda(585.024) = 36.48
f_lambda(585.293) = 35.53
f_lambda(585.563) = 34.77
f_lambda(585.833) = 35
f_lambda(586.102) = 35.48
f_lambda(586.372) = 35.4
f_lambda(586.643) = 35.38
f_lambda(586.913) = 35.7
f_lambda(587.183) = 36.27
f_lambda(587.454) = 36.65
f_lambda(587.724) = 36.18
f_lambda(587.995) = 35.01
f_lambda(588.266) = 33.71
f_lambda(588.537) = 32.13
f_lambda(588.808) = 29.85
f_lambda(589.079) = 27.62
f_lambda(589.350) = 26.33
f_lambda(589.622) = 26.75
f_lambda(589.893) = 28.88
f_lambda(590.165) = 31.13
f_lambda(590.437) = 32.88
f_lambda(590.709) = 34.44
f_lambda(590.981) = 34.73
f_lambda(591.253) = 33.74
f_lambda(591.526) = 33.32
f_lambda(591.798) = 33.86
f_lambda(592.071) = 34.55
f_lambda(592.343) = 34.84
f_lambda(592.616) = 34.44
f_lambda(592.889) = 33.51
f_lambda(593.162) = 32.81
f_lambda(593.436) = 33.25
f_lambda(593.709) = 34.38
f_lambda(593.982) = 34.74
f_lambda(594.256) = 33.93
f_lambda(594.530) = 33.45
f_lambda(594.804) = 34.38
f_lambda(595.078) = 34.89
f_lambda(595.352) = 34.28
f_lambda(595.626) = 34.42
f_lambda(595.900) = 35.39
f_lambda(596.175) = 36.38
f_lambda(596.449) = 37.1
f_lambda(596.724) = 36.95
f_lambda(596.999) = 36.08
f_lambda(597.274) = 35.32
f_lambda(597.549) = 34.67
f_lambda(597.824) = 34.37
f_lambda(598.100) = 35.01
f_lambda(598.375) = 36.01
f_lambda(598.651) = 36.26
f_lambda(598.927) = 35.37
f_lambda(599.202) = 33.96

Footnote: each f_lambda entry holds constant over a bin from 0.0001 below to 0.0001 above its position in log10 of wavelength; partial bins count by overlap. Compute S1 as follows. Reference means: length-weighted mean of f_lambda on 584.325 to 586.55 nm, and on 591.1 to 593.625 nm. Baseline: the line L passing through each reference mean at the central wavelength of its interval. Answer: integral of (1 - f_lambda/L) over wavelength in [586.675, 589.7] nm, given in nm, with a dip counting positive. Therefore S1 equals 0.22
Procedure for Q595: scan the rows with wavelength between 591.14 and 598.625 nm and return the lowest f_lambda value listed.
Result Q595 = 32.81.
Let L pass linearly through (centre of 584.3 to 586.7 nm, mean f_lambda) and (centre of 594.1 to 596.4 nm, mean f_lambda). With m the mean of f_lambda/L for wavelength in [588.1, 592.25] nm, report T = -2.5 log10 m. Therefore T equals 0.12 mag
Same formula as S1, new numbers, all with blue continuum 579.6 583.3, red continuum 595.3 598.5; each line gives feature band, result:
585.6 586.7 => 0.05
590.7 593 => 0.13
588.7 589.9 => 0.29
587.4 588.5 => 0.05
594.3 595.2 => 0.04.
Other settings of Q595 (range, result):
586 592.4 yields 26.33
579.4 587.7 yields 34.77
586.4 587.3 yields 35.38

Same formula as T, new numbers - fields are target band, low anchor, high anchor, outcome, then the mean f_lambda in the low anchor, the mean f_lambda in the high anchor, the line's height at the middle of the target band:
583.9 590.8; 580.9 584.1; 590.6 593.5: 0.064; 37.8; 34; 35.9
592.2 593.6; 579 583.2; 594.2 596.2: 0.038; 37.1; 34.6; 35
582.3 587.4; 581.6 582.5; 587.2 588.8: -0.022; 37.2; 34.5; 35.9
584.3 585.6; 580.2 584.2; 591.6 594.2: 0.015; 37.8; 34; 36.9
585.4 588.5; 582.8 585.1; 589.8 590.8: -0.014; 37.6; 31.8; 34.9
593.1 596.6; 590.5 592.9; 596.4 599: 0.011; 34.2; 35.7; 34.9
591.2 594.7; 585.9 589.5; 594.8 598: 0.023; 33.5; 35.4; 34.6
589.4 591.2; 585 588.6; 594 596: 0.117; 35.3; 34.4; 34.9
